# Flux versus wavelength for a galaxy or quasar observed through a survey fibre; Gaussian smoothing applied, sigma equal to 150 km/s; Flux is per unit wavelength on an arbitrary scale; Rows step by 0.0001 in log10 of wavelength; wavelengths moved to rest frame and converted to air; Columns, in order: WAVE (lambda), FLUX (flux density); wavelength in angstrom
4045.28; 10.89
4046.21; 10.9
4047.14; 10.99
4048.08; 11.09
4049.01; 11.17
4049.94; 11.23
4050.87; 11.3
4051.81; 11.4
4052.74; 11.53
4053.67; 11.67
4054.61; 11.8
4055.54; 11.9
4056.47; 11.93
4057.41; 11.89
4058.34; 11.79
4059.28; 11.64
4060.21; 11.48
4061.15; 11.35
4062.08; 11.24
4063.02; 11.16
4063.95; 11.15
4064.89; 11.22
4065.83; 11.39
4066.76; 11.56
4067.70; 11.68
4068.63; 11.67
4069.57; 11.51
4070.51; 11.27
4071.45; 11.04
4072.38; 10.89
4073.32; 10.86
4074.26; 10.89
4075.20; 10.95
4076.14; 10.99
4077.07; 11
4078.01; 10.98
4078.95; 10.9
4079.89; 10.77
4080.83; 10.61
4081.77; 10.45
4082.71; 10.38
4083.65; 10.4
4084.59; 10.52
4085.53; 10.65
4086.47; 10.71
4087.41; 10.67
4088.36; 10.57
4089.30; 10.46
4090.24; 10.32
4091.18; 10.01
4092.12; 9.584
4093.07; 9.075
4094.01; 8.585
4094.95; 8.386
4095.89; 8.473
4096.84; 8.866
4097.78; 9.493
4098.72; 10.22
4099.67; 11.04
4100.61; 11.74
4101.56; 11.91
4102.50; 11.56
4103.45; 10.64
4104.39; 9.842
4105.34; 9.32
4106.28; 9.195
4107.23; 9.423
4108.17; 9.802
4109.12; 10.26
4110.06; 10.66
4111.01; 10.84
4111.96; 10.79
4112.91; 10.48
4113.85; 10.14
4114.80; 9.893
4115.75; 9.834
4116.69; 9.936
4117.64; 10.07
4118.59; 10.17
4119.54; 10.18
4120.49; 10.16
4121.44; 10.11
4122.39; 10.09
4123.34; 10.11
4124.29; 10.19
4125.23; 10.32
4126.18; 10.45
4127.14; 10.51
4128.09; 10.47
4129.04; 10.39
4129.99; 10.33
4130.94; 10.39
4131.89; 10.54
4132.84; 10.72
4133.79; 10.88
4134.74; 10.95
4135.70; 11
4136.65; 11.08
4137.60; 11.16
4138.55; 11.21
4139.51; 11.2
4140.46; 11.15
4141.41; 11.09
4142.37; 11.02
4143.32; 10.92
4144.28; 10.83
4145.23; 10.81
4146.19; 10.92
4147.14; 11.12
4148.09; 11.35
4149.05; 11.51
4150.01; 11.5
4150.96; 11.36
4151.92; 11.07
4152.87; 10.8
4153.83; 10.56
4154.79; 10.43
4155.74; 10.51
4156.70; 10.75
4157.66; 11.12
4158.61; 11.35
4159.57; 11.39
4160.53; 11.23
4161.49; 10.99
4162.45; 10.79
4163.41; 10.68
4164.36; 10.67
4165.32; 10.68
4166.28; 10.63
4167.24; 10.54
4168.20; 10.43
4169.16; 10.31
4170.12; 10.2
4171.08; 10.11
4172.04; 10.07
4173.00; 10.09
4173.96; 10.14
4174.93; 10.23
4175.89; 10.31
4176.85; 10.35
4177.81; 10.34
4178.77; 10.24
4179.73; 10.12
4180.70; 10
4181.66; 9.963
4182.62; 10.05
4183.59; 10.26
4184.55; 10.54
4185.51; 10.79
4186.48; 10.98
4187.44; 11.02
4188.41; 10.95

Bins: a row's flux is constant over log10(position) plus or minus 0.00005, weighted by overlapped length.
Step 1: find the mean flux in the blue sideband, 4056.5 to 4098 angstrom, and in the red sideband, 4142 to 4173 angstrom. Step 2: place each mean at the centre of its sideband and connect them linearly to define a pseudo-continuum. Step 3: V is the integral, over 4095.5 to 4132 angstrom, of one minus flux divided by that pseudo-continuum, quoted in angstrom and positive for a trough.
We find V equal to 1.8 angstrom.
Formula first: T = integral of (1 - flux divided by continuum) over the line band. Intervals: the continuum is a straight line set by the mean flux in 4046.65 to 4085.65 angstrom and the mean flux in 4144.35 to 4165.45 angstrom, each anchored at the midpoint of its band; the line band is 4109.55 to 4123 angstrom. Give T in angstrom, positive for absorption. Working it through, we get 1.0 angstrom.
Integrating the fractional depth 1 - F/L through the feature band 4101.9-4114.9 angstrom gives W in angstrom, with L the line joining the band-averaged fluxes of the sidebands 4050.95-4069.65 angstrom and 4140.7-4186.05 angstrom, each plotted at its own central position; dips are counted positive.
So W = 1.05 angstrom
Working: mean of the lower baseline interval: 11.5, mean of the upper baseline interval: 10.7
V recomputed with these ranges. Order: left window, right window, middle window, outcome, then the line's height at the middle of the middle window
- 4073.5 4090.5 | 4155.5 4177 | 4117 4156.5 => -0.36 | 10.6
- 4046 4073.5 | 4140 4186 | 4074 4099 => 2.32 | 11.2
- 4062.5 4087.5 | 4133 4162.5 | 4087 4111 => 2.13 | 11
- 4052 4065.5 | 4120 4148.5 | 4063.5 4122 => 3.88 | 11.2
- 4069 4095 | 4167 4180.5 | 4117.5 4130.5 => 0.16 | 10.4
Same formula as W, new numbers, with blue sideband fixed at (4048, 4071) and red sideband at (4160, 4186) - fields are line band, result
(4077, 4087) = 0.5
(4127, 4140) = 0.0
